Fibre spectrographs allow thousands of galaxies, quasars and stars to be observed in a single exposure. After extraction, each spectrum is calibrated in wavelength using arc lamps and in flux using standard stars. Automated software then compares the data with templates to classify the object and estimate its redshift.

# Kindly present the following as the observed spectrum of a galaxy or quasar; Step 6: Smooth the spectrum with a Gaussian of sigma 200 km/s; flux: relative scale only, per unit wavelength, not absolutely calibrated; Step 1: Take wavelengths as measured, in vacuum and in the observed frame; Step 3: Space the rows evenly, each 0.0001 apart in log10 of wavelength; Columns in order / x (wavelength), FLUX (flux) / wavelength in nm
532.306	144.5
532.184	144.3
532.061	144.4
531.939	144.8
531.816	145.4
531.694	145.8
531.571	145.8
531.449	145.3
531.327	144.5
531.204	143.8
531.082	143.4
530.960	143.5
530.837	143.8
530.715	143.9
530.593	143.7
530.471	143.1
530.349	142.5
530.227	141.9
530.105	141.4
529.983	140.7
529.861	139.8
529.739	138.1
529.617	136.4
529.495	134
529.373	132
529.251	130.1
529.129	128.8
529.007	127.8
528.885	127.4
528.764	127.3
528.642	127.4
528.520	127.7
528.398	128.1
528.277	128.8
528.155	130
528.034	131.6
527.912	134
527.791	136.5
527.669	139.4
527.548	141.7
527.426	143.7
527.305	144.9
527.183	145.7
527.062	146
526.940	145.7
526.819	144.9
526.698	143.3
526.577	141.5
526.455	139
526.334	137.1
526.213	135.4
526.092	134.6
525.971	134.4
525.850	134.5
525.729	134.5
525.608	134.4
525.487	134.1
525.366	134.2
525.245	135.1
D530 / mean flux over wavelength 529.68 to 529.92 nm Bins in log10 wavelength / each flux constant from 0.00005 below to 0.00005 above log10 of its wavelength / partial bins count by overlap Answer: 139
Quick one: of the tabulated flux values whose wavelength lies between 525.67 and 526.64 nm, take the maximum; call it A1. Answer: 141.5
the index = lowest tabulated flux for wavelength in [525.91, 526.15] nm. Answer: 134.4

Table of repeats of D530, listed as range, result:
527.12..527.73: 143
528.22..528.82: 128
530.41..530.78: 144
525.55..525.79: 135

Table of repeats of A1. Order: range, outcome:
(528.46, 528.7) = 127.7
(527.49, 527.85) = 141.7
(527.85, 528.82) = 134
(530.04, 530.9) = 143.9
